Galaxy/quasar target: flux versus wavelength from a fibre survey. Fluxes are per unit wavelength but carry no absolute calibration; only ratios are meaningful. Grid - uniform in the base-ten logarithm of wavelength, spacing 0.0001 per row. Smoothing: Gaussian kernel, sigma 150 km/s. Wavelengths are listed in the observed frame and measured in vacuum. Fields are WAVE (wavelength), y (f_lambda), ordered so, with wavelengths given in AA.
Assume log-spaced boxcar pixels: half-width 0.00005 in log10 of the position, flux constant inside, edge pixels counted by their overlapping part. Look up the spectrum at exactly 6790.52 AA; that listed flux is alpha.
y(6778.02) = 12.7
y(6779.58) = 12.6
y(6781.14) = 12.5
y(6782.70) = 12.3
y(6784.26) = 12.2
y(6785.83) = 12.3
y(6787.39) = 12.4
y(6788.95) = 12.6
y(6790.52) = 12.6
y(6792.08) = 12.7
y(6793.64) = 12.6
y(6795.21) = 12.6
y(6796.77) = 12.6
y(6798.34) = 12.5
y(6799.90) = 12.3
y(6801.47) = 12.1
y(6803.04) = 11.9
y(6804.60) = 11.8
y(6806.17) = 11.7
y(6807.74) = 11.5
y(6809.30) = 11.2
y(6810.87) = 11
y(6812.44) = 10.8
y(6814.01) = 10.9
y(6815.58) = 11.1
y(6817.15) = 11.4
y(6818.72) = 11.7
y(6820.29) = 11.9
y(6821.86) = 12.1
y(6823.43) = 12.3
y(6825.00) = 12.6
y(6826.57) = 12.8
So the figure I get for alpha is 12.6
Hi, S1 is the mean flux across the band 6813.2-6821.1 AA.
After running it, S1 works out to 11.4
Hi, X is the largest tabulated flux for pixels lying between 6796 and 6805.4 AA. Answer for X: 12.6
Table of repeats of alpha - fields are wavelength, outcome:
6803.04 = 11.9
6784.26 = 12.2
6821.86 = 12.1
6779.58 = 12.6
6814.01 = 10.9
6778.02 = 12.7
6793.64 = 12.6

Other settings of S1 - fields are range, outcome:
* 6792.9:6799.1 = 12.6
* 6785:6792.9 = 12.5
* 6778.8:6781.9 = 12.6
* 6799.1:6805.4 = 12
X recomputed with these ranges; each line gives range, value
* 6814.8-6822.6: 12.1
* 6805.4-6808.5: 11.7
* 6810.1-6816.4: 11.1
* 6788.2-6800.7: 12.7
